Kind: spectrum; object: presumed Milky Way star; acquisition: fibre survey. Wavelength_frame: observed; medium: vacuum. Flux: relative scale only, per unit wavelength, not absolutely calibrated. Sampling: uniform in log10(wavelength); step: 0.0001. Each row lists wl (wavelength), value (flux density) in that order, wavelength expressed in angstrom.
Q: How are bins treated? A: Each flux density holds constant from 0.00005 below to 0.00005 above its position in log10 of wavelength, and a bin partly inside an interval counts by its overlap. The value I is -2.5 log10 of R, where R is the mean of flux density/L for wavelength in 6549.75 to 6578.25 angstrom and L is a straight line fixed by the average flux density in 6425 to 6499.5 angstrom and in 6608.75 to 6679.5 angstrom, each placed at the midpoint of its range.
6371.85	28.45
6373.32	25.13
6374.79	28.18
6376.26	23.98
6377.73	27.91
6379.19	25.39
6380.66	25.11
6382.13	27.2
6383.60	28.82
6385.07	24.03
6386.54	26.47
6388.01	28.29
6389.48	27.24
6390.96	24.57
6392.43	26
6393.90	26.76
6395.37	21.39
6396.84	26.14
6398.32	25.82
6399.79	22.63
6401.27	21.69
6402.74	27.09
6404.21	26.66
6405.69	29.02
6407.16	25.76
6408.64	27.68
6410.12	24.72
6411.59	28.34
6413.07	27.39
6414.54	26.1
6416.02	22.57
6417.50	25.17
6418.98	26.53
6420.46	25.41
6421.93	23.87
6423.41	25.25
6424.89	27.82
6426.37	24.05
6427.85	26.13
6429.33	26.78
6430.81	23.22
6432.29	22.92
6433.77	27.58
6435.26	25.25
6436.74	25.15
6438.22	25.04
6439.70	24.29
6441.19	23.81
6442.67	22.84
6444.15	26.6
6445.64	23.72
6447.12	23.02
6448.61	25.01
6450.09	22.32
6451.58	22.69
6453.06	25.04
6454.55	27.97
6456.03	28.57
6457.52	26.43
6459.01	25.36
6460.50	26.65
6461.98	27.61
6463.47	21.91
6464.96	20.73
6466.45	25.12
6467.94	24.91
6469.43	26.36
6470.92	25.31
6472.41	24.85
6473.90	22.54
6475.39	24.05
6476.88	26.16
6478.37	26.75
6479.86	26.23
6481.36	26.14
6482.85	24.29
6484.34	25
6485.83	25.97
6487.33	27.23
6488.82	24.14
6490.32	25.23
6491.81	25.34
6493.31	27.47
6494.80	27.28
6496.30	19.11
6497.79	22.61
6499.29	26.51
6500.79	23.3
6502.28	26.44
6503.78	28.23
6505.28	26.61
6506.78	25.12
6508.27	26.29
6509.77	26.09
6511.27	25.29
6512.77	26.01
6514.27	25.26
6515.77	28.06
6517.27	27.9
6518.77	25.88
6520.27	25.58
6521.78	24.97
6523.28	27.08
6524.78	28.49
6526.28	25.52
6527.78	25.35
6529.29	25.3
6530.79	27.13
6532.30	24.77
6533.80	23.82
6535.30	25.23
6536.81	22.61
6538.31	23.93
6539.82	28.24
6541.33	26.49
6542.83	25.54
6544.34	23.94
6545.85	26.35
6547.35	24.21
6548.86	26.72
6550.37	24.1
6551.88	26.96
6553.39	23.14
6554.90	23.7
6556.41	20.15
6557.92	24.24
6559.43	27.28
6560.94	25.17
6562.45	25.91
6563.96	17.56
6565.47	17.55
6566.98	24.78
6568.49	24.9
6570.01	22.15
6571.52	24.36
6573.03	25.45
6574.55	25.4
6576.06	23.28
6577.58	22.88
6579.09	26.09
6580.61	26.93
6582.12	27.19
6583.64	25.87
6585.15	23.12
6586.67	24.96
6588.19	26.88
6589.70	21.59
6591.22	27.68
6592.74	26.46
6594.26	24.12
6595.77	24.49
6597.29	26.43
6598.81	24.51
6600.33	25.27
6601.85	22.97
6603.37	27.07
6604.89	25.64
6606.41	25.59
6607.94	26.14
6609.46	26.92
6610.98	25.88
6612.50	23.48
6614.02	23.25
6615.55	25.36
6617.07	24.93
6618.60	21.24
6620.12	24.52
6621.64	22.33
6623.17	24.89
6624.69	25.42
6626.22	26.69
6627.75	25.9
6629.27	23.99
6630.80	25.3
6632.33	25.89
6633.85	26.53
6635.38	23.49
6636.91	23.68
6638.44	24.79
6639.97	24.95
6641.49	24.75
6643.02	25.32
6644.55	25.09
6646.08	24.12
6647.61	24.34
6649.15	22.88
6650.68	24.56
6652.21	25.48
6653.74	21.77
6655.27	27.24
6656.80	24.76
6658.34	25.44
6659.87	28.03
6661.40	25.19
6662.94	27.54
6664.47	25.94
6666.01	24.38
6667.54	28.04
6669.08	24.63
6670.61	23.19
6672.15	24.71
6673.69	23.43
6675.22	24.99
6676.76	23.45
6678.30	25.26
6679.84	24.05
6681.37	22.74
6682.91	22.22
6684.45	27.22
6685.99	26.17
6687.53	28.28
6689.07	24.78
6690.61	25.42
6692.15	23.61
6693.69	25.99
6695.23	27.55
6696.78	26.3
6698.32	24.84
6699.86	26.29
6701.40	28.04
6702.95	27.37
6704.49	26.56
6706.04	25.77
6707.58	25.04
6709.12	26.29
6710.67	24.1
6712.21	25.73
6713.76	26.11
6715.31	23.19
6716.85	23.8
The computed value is 0.06 mag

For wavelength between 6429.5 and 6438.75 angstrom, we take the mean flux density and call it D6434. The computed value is 25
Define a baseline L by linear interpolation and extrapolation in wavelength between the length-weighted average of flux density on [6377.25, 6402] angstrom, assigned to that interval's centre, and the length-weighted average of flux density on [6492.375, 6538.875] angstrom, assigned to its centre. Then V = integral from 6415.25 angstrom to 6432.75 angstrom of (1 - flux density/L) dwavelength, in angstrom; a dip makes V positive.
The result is 0.4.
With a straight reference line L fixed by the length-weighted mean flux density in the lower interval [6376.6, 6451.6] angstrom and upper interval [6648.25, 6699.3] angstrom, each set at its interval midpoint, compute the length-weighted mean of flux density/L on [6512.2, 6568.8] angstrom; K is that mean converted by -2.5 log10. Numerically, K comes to 0.01 mag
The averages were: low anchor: 25.4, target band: 25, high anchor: 25.2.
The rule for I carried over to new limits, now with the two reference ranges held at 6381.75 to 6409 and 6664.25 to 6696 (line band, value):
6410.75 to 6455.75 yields 0.03 mag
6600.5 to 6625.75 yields 0.02 mag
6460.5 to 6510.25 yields 0.02 mag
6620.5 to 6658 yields 0.02 mag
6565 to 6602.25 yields 0.03 mag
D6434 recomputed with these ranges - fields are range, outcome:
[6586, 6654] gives 24.9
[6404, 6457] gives 25.4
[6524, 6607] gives 24.8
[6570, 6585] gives 25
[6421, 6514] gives 25.2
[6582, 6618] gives 25.2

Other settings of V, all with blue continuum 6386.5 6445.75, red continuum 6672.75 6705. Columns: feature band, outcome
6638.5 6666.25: 0.37 angstrom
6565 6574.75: 0.72 angstrom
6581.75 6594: 0.04 angstrom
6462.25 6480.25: 0.59 angstrom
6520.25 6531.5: -0.34 angstrom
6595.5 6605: 0.09 angstrom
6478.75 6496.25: -0.10 angstrom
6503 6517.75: -0.58 angstrom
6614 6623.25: 0.62 angstrom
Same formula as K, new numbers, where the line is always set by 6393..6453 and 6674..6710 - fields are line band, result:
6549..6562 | 0.04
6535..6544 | 0.00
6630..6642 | 0.02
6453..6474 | -0.01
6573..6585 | 0.00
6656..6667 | -0.02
